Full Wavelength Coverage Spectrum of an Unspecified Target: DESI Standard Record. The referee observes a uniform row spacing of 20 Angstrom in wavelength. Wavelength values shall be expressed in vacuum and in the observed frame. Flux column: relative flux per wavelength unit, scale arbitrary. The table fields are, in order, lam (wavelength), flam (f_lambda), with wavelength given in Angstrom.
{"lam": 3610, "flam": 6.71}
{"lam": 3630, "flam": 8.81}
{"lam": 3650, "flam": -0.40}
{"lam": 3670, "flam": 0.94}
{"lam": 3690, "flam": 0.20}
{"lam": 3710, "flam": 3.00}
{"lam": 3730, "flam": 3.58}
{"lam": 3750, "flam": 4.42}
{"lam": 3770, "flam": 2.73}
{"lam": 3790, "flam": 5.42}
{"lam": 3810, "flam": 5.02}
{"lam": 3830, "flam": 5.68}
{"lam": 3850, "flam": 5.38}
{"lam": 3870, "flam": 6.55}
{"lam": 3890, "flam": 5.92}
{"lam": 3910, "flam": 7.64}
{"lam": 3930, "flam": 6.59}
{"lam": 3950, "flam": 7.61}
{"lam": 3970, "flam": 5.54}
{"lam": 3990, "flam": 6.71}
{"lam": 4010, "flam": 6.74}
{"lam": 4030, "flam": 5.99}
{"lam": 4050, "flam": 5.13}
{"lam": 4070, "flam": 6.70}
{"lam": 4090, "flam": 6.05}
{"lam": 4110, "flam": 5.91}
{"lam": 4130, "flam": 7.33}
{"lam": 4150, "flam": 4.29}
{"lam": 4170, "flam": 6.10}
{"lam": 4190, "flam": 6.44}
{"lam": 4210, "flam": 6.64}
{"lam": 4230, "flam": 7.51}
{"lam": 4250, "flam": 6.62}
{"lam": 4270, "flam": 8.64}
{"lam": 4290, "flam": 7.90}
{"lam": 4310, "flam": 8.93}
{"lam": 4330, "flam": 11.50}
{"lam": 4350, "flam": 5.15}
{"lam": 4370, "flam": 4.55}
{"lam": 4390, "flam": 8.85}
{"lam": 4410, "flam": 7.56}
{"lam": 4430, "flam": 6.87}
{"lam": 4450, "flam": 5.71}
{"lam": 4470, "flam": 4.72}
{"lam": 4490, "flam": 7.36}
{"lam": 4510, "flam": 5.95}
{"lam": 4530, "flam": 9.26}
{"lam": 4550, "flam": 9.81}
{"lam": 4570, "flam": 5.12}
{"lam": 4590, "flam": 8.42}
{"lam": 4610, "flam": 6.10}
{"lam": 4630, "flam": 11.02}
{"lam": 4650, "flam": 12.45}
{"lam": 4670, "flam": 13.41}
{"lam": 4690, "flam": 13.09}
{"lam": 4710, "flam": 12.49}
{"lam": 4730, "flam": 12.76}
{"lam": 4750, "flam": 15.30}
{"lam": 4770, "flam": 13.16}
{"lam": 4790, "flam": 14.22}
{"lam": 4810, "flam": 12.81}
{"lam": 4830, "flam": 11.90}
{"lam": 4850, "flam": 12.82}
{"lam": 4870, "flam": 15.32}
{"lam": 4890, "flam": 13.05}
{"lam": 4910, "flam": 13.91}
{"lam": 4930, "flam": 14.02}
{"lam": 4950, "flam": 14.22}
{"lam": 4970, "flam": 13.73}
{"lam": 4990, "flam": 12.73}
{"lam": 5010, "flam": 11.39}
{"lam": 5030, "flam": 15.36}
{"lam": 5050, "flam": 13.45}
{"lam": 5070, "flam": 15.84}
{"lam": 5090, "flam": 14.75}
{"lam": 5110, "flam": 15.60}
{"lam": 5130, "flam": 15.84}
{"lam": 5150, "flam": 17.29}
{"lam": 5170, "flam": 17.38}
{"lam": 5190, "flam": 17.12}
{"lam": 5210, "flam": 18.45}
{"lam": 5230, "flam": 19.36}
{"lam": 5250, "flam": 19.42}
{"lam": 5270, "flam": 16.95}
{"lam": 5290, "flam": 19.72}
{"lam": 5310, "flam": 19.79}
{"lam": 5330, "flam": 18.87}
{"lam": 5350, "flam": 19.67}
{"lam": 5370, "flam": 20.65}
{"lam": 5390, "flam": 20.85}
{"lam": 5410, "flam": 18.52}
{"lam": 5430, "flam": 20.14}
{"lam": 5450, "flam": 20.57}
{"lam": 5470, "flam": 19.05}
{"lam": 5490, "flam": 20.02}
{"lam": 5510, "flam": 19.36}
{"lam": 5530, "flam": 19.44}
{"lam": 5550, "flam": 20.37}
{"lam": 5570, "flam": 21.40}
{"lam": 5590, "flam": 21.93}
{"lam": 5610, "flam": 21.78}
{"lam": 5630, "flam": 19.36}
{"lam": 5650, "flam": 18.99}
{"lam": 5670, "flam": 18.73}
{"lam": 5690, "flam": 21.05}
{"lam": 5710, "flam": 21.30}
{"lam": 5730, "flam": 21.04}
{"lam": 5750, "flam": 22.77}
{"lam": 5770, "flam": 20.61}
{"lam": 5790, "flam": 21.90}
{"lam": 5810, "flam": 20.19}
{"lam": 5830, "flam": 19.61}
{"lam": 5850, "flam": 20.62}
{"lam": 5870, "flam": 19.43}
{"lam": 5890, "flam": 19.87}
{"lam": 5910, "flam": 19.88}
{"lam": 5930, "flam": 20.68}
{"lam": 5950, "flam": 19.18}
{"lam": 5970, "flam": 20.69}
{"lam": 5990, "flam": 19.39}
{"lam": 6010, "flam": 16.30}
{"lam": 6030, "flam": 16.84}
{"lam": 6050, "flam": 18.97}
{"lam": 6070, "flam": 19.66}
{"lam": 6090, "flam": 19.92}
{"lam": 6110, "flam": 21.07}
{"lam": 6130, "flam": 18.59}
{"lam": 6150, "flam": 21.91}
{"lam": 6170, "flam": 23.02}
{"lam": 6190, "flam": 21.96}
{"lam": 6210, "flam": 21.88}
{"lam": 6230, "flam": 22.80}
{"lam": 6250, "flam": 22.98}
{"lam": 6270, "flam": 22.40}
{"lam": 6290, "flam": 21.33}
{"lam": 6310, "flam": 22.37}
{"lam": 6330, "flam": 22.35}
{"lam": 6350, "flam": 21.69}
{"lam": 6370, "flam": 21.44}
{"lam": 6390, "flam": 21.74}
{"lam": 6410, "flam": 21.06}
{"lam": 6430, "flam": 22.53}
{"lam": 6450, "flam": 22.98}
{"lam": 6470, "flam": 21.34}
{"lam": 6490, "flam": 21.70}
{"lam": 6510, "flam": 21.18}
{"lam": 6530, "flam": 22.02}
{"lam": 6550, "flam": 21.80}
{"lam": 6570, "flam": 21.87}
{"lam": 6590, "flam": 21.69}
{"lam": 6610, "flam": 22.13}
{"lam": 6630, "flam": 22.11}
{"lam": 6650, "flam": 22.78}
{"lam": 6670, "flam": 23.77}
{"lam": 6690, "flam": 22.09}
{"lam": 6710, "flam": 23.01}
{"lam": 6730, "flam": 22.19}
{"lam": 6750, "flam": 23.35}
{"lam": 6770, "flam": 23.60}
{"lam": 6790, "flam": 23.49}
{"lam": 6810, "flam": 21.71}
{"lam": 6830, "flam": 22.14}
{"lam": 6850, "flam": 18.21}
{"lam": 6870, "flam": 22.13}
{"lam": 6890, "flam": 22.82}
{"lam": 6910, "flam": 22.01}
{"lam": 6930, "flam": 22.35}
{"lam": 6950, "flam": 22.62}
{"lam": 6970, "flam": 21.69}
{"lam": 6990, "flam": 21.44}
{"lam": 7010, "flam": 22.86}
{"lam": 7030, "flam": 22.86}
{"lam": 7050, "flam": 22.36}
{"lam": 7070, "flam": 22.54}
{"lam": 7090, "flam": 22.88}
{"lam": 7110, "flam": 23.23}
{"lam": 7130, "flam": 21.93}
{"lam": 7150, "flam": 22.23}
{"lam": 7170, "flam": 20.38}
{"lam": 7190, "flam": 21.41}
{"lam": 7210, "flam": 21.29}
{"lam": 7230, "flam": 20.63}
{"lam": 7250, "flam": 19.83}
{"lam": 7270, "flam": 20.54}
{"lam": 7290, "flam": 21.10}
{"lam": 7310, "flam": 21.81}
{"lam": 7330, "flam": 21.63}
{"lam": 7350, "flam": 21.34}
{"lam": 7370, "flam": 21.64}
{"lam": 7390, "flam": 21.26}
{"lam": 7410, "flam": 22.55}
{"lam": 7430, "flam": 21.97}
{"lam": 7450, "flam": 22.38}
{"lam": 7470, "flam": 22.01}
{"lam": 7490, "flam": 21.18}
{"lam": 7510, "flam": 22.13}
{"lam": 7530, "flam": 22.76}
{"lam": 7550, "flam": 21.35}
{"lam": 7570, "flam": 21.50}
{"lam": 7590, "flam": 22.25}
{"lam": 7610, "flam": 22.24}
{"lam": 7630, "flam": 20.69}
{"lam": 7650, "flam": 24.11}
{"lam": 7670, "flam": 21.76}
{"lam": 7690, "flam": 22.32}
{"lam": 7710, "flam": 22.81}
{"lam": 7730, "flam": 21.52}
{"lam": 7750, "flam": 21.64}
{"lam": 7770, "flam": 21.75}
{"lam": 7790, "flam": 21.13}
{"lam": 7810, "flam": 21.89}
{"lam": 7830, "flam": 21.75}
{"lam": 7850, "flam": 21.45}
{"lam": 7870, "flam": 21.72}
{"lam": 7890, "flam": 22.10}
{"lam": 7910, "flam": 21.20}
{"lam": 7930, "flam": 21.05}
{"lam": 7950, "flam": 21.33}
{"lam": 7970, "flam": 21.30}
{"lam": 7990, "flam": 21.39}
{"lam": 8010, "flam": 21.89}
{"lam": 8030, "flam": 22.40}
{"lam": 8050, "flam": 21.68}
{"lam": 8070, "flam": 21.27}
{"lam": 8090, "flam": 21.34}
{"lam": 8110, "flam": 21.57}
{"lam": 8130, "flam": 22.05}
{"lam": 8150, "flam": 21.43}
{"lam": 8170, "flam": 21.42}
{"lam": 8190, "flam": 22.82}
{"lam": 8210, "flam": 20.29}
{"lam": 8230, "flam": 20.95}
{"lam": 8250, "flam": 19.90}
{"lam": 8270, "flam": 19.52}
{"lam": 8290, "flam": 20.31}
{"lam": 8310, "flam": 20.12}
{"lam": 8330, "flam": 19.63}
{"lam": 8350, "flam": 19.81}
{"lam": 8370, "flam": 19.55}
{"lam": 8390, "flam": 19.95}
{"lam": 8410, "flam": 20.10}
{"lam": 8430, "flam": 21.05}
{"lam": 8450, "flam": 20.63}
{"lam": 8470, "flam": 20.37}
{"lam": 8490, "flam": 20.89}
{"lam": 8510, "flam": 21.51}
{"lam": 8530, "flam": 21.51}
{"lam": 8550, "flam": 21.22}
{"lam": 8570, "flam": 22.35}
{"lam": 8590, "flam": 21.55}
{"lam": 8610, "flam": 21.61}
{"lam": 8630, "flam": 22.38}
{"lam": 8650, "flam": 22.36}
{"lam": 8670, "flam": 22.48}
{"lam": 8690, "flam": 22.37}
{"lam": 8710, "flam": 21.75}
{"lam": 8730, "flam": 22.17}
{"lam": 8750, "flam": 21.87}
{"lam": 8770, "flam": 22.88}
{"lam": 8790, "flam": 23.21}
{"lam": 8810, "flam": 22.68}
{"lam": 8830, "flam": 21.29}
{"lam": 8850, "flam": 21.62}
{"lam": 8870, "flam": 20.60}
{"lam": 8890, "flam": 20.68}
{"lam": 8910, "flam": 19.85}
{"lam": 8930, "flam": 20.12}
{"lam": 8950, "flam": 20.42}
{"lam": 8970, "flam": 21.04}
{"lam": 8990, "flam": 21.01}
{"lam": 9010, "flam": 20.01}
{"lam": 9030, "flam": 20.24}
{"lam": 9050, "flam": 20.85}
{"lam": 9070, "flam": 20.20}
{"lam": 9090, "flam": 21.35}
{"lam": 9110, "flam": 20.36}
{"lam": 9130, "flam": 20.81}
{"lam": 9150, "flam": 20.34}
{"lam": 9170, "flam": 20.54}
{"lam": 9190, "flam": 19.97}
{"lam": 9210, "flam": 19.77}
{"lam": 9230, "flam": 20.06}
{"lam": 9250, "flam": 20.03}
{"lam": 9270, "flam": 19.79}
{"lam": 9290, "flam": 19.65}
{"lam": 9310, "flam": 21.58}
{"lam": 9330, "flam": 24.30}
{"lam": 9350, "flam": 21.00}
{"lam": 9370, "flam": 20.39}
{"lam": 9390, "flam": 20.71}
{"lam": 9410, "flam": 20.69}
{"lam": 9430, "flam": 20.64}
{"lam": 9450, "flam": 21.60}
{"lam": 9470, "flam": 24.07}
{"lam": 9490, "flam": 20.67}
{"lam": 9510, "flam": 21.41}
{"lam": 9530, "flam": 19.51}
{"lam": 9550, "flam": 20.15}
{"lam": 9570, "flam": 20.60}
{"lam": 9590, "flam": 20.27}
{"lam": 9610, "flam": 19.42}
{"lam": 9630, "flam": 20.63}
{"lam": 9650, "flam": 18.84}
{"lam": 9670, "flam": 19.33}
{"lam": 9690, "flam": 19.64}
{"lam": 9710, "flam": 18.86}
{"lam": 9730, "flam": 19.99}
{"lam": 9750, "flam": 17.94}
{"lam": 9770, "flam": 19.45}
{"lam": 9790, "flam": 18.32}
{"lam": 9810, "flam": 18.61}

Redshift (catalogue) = 0.16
